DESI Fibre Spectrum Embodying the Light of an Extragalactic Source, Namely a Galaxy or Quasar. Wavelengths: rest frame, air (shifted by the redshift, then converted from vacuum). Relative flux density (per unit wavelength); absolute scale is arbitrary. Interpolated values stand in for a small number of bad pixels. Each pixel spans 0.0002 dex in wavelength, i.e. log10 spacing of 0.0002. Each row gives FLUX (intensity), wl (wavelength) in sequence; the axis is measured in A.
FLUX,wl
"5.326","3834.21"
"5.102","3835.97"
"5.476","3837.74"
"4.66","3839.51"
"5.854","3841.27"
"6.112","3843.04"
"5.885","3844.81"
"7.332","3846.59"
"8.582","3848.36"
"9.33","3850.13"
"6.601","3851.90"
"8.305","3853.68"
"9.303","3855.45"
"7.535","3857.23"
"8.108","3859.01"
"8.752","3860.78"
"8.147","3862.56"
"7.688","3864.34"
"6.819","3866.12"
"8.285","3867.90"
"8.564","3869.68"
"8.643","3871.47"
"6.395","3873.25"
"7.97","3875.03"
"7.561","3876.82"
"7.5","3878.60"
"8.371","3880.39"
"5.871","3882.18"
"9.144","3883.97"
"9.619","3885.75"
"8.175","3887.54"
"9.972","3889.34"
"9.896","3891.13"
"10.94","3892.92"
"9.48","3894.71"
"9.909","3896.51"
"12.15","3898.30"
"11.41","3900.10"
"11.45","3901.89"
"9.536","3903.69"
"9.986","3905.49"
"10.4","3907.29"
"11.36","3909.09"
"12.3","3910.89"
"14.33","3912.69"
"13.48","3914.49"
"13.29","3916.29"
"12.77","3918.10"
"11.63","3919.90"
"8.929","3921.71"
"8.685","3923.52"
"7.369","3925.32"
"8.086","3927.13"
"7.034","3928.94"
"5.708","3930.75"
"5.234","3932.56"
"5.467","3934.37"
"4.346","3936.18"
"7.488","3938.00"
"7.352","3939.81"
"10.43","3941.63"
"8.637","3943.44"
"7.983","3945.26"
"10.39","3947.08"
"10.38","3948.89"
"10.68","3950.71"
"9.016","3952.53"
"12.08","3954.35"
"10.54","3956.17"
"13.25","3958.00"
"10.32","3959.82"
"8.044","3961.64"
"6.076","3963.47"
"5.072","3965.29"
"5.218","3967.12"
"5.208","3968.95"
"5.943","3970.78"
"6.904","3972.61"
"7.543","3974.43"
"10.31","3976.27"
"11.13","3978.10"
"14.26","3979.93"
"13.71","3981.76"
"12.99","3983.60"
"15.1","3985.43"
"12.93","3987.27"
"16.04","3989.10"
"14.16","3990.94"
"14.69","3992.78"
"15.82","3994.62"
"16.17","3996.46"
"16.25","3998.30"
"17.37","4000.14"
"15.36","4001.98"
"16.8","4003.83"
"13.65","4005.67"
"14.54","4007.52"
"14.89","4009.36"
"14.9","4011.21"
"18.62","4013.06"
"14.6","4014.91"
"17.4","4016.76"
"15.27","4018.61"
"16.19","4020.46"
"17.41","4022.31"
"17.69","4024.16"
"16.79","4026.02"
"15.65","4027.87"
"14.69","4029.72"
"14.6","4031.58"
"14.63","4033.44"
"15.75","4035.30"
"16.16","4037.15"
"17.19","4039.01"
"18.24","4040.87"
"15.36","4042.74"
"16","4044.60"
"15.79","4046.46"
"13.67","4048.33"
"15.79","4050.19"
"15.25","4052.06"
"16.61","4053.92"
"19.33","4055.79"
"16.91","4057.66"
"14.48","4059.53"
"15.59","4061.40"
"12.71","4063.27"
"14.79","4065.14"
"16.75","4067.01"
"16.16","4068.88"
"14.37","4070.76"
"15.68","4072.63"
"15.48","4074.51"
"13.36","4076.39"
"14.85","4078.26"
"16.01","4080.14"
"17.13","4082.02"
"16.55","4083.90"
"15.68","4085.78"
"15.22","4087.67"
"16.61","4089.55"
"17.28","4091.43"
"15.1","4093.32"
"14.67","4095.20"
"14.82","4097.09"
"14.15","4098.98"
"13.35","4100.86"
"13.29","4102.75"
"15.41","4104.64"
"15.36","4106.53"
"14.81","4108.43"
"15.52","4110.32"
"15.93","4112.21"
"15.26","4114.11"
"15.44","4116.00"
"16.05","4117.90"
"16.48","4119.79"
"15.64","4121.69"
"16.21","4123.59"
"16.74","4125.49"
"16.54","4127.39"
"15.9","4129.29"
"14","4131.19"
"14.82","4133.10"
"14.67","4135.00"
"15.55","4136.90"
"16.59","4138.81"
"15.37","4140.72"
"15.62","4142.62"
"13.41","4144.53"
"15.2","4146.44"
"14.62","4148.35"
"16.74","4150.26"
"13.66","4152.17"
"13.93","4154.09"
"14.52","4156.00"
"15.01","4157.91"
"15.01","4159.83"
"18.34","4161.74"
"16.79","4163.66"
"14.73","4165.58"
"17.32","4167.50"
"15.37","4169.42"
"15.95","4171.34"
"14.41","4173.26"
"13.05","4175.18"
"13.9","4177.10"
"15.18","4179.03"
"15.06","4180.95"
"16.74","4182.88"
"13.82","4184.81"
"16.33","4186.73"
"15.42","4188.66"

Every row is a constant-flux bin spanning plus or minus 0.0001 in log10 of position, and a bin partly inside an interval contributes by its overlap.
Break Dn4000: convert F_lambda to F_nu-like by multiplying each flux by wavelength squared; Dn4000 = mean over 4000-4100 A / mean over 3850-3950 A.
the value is 1.88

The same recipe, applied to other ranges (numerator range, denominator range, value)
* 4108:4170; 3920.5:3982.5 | 2.00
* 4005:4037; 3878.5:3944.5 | 1.77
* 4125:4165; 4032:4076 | 1.02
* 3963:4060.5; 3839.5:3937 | 1.73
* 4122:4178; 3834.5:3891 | 2.32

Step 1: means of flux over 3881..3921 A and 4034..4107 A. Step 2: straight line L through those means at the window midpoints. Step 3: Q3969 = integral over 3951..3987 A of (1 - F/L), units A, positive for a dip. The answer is 8.5 A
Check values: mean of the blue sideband 10.8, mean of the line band 9.7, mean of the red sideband 15.6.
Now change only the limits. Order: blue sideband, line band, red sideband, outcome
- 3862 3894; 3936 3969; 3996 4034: 9.75 A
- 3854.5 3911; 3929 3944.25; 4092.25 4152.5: 5.30 A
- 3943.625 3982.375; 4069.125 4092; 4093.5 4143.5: -3.06 A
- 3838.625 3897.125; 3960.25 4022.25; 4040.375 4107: -1.20 A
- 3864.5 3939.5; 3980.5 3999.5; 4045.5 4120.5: -4.06 A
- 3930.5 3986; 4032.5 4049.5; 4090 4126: -4.63 A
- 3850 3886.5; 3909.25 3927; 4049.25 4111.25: -2.86 A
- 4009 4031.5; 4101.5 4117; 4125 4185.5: 0.46 A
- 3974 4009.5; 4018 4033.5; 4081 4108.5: -1.44 A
